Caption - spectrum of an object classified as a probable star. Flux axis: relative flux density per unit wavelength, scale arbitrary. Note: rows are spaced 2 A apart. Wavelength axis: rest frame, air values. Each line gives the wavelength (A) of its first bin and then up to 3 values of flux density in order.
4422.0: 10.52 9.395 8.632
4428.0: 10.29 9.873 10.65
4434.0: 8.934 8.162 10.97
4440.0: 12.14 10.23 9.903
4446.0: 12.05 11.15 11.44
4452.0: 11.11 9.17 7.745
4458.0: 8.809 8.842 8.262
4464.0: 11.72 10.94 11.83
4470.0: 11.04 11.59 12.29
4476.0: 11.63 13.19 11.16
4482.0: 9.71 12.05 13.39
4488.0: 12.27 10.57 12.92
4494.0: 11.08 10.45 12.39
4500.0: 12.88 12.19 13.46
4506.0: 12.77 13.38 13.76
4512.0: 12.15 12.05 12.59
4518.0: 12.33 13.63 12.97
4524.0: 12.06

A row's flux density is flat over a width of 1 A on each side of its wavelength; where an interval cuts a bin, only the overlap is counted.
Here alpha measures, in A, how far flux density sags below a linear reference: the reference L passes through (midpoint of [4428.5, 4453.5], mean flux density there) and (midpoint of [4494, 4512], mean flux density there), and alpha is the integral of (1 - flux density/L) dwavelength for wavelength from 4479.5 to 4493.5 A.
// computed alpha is 0.33 A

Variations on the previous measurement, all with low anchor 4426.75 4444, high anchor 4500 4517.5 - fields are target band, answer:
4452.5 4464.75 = 2.1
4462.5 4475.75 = -0.1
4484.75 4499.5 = 0.3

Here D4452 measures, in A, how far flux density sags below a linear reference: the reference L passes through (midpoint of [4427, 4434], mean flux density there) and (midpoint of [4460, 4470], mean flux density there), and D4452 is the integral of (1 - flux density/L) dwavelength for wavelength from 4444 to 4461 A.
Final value 0.5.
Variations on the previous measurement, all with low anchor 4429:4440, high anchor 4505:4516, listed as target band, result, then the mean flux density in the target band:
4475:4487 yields -0.2 A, 11.9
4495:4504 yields 0.2 A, 12.1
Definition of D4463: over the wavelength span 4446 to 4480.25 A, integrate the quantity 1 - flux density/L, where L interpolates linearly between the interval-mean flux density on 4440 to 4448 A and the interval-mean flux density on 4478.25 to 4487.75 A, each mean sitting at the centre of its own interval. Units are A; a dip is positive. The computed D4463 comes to 1.9 A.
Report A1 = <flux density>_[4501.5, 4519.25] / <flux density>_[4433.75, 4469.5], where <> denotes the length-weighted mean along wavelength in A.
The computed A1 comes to 1.25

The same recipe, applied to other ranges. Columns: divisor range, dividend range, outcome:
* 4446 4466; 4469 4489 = 1.19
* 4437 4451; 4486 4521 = 1.12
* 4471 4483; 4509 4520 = 1.09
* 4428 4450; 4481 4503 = 1.13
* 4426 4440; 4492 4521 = 1.27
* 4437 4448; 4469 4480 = 1.07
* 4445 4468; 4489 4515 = 1.21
